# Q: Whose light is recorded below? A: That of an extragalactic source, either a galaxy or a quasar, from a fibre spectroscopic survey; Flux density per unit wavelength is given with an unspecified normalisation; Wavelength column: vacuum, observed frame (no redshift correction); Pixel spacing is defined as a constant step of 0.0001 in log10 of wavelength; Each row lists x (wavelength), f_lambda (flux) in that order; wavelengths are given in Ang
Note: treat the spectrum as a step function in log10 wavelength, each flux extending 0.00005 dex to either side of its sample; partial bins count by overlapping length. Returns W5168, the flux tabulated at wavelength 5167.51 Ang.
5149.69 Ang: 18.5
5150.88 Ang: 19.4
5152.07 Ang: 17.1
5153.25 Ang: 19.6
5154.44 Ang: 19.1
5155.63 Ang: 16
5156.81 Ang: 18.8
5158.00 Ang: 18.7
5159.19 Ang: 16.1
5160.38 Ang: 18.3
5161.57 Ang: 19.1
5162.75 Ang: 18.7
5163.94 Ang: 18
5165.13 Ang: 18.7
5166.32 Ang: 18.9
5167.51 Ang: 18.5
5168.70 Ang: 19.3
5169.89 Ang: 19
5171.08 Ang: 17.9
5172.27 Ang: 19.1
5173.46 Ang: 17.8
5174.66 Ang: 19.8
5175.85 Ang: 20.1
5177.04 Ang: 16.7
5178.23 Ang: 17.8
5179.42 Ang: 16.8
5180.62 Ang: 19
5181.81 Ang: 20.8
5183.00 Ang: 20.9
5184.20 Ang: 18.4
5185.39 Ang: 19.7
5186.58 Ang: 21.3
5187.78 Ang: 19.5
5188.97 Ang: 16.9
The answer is 18.5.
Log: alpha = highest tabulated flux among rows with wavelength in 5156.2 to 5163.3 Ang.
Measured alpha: 19.1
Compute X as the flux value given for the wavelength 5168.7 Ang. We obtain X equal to 19.3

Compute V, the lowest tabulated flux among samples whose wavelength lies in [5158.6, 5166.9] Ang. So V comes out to 16.1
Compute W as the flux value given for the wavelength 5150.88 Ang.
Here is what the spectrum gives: 19.4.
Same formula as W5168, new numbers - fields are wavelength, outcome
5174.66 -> 19.8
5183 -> 20.9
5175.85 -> 20.1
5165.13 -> 18.7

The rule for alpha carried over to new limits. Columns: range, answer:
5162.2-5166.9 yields 18.9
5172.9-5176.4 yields 20.1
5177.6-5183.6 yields 20.9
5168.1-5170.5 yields 19.3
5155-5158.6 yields 18.8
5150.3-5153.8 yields 19.6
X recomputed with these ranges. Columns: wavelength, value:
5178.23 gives 17.8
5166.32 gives 18.9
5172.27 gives 19.1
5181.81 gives 20.8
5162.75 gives 18.7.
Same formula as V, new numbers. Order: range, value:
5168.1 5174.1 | 17.8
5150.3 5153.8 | 17.1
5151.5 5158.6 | 16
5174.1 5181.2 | 16.7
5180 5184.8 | 18.4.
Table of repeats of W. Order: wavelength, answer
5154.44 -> 19.1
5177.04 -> 16.7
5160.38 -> 18.3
